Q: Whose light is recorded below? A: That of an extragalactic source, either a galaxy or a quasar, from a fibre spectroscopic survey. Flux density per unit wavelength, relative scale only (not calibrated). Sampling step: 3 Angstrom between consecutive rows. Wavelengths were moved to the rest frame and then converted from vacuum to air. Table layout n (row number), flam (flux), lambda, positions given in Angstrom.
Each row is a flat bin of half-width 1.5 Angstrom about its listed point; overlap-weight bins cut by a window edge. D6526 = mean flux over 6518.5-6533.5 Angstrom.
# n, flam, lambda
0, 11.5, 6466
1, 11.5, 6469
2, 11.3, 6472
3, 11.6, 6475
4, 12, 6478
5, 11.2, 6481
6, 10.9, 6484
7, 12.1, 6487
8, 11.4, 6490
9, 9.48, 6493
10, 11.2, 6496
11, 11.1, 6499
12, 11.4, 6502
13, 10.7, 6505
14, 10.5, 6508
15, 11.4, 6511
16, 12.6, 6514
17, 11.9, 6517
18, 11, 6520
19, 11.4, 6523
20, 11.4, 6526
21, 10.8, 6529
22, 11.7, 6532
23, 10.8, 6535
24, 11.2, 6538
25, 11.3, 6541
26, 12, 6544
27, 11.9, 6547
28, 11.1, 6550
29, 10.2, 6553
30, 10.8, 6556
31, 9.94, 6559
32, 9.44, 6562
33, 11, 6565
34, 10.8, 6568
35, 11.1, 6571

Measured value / 11.3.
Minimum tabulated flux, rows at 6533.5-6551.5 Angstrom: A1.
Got 10.8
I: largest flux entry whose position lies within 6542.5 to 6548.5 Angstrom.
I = 12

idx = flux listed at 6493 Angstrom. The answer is 9.48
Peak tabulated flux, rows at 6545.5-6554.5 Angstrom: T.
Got 11.9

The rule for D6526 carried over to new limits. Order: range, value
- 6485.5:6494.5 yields 11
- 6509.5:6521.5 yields 11.7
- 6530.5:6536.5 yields 11.2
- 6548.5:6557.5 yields 10.7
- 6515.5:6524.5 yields 11.4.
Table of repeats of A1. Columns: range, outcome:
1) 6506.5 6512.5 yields 10.5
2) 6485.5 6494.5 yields 9.48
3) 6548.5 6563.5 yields 9.44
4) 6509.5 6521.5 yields 11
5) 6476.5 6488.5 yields 10.9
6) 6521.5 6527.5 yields 11.4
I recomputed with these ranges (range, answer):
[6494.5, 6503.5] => 11.4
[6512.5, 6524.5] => 12.6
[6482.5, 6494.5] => 12.1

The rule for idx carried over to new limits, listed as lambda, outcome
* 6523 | 11.4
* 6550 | 11.1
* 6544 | 12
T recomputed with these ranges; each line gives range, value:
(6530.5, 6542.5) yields 11.7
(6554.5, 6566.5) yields 11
